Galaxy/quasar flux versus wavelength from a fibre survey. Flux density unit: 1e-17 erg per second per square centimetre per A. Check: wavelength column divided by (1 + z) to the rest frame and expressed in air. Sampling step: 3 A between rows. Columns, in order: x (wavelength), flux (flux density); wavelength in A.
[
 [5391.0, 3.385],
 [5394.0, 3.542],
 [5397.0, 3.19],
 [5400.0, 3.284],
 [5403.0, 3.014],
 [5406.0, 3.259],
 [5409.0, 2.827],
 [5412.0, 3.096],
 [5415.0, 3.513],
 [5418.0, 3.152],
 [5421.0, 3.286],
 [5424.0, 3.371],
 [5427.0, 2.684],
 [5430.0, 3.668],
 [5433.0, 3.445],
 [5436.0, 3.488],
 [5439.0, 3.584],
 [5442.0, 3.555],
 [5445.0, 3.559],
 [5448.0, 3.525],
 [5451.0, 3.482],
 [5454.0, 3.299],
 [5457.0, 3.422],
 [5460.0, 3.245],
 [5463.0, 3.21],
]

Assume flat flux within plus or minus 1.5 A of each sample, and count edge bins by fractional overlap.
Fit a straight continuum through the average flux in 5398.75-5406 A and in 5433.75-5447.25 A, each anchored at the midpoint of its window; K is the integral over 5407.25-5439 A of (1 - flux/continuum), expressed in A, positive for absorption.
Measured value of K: 1.0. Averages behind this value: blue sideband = 3.17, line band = 3.27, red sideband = 3.54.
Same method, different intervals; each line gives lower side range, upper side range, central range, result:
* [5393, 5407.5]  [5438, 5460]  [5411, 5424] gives 0.2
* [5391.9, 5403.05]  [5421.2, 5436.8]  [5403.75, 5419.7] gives 0.7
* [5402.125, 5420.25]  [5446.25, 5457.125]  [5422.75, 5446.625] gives -0.7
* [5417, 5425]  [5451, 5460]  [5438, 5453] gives -0.9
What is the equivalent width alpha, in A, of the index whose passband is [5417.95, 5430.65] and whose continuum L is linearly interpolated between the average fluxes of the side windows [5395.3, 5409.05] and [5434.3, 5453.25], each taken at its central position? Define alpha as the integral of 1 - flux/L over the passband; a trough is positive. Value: 0.5 A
